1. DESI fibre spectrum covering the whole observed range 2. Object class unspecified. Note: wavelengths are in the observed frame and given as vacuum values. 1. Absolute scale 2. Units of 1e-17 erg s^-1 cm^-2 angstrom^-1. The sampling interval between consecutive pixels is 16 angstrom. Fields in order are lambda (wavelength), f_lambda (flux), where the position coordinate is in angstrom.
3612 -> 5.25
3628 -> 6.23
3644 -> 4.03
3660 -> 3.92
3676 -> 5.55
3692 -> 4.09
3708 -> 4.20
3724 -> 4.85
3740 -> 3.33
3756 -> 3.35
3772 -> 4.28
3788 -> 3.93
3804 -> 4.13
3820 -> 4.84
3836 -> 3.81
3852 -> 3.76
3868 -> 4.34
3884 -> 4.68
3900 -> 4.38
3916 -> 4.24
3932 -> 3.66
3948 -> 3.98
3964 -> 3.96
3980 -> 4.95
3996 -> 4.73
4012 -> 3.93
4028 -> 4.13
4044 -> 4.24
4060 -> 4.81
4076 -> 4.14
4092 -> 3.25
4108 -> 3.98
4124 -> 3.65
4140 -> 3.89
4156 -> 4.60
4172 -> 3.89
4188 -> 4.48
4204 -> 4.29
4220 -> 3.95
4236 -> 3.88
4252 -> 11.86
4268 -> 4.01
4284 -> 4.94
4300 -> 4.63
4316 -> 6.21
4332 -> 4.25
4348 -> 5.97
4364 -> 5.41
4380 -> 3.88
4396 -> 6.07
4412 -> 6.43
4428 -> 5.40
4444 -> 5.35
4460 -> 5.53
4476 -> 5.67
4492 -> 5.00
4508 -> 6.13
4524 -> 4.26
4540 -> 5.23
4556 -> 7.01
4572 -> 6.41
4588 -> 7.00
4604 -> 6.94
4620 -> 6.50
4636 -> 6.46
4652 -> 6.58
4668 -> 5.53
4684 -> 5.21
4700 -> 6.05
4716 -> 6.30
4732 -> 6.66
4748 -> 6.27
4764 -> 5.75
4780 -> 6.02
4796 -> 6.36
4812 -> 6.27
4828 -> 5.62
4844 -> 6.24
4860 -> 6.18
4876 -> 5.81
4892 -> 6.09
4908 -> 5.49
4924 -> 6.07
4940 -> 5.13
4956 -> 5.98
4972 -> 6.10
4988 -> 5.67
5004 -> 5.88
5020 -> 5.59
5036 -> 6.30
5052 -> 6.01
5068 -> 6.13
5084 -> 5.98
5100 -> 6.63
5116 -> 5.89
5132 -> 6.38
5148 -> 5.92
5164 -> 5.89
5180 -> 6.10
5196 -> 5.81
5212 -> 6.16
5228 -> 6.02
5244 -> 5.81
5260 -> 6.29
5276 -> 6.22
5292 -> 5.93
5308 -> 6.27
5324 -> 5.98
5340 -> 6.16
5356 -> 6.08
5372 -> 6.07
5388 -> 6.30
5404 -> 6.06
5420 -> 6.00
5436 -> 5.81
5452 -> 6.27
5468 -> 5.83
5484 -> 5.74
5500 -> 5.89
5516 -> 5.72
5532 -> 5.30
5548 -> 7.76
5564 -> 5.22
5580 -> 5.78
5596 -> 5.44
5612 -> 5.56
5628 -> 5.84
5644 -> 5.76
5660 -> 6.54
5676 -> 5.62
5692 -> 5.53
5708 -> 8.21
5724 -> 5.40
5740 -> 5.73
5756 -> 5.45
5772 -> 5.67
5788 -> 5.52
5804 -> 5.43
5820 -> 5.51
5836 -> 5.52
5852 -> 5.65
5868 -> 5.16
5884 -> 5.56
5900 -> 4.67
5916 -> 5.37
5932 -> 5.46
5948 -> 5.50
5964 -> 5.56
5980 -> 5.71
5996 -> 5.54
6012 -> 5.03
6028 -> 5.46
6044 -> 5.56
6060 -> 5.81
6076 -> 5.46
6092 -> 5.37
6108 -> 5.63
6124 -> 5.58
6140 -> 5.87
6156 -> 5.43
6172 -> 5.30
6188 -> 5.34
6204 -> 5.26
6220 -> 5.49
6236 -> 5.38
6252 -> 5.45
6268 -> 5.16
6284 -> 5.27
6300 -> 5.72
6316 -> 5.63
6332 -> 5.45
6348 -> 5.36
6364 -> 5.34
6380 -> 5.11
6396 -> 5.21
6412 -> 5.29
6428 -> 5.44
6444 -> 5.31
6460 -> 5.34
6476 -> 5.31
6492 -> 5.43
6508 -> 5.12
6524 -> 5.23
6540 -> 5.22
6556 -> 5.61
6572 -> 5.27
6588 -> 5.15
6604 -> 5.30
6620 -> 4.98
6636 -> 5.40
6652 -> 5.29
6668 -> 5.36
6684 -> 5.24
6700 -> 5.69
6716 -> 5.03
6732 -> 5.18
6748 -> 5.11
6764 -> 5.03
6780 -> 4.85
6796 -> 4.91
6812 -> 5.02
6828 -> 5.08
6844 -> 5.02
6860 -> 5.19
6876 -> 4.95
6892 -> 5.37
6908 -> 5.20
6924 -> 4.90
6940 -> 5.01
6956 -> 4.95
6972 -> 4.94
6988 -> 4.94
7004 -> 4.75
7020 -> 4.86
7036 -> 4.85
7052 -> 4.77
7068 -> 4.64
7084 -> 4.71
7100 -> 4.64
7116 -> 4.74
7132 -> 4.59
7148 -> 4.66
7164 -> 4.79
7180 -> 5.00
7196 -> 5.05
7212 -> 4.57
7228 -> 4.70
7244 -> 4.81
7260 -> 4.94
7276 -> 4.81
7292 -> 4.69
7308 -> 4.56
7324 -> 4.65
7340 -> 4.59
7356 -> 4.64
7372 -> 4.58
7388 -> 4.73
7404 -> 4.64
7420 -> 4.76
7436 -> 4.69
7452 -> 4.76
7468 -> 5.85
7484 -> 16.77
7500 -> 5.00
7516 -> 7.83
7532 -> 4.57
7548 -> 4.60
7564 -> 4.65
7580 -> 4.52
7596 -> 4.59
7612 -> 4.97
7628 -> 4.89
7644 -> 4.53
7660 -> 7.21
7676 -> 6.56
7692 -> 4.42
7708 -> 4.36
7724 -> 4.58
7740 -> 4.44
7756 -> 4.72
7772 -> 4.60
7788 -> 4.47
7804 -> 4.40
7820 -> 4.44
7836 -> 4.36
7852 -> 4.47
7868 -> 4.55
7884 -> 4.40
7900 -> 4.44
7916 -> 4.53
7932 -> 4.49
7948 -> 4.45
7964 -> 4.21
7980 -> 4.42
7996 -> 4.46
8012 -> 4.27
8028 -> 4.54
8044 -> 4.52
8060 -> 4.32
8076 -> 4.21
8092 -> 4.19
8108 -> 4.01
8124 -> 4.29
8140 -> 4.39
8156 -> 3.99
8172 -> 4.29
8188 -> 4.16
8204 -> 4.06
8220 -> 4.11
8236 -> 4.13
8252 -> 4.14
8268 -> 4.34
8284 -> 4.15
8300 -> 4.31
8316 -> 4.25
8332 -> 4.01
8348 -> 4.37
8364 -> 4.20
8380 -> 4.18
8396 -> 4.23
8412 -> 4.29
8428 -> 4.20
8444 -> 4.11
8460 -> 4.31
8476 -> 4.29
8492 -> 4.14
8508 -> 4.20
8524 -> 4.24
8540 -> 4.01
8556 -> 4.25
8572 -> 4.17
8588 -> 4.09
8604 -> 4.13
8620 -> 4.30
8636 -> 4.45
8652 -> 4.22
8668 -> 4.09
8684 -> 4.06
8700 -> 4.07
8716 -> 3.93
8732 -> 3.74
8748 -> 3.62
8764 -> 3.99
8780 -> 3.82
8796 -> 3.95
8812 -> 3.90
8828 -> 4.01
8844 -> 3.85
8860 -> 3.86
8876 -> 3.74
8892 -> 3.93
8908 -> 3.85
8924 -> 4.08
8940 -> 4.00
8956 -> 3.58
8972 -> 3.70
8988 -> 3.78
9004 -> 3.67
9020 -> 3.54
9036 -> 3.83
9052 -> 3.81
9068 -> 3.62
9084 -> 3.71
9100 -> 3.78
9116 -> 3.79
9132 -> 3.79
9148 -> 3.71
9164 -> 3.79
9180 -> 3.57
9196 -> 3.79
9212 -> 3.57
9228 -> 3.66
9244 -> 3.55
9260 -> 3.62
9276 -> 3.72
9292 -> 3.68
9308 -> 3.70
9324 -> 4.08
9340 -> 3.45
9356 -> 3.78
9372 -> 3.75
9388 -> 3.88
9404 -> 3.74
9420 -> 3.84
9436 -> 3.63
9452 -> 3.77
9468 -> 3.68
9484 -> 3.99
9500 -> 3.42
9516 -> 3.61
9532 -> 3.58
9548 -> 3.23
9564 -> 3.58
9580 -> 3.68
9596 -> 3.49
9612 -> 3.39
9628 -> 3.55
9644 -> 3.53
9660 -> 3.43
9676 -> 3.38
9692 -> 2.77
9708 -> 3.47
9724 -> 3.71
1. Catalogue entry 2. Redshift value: 0.14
